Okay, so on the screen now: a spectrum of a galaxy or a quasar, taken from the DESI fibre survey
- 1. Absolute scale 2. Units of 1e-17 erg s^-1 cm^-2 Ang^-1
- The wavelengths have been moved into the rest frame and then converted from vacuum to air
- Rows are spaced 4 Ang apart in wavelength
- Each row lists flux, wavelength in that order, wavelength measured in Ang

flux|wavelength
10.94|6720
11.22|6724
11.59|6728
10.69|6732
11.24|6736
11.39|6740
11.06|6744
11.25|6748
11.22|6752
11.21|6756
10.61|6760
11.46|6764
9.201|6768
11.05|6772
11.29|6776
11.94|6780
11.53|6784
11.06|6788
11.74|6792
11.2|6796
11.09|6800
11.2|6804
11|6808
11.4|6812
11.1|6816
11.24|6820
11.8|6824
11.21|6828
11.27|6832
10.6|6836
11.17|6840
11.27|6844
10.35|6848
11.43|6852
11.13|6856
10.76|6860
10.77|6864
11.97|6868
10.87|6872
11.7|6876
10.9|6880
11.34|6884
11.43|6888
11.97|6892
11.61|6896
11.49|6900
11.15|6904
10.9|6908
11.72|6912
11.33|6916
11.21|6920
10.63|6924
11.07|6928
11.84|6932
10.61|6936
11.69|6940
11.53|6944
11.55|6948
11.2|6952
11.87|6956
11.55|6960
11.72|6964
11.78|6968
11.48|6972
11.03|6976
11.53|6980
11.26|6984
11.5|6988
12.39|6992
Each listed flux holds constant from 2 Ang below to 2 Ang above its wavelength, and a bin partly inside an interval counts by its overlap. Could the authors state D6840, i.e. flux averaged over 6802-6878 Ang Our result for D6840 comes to 11.2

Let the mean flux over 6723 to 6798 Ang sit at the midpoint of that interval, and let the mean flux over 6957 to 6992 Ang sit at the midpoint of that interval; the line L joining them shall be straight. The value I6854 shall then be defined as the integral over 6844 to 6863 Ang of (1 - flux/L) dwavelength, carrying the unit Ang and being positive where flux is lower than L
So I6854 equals 0.6 Ang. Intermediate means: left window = 11.2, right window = 11.5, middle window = 10.9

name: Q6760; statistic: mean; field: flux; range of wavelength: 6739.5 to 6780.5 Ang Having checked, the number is 11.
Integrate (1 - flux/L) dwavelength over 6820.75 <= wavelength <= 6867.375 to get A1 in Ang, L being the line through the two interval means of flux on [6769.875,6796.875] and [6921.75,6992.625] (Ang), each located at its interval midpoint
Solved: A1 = 1.3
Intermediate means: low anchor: 11.4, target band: 11.1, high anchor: 11.4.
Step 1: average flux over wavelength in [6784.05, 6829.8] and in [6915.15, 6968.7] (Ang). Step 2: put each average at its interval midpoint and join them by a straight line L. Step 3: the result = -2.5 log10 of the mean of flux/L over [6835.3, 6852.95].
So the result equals 0.03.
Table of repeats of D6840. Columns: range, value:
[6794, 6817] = 11.2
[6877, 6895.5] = 11.4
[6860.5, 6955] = 11.3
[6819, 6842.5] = 11.2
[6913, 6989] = 11.4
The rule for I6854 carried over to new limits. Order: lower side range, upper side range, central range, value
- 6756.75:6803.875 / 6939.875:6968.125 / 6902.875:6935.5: 0.8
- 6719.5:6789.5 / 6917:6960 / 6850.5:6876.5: 0.1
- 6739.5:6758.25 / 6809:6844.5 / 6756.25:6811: 0.5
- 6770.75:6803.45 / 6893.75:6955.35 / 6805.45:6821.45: 0.2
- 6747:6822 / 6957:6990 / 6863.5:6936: 0.2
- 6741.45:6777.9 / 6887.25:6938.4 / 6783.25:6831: -1.0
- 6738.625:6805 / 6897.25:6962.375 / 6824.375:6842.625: 0.1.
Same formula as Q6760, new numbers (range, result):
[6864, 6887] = 11.3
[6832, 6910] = 11.2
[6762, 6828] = 11.2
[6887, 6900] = 11.7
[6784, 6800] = 11.3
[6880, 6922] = 11.4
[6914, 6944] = 11.2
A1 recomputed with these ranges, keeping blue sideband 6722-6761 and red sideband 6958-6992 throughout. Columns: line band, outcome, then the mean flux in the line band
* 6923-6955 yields 0.5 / 11.3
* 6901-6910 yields 0.3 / 11.1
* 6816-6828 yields -0.1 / 11.4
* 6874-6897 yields -0.2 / 11.5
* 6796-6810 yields 0.2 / 11.1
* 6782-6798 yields -0.2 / 11.4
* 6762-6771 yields 0.6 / 10.4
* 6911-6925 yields 0.3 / 11.2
